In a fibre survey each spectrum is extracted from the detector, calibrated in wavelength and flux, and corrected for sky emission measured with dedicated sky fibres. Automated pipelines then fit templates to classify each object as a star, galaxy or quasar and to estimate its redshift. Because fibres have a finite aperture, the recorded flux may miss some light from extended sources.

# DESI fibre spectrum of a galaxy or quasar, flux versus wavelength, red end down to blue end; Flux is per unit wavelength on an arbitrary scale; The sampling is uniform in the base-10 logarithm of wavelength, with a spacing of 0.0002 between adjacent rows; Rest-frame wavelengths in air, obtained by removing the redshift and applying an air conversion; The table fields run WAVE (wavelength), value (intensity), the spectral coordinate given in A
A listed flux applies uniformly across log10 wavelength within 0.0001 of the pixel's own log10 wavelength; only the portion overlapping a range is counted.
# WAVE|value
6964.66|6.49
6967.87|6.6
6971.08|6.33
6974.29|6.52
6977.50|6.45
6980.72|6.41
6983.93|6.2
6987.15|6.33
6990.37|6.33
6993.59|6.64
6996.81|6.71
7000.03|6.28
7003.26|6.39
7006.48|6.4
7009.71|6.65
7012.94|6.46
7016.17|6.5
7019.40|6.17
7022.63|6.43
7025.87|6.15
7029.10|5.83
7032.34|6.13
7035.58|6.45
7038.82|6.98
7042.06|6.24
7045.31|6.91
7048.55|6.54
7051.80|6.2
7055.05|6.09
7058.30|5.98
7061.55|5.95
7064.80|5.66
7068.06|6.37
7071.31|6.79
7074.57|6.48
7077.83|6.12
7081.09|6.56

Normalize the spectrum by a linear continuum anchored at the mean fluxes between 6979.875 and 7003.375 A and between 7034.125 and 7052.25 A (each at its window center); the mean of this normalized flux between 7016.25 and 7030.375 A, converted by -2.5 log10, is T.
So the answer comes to 0.05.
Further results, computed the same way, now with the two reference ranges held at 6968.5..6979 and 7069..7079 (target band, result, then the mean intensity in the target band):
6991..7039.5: 0.01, 6.4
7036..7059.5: 0.01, 6.43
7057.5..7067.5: 0.10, 5.91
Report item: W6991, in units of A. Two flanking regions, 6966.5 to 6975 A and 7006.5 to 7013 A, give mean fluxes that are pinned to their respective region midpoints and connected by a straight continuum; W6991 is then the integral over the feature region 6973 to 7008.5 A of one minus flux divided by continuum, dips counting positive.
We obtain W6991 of 0.4 A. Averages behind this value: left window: 6.48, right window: 6.54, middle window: 6.43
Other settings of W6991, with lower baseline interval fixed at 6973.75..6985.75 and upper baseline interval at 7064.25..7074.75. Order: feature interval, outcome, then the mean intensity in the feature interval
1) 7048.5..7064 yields 0.70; 6.09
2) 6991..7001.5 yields -0.24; 6.53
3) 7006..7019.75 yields -0.18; 6.46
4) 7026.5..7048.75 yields -0.16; 6.42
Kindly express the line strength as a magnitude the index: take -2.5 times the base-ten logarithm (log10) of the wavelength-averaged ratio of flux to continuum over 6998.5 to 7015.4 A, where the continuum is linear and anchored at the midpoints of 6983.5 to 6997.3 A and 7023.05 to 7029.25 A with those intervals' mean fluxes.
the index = -0.03 mag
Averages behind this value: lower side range 6.44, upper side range 6.11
